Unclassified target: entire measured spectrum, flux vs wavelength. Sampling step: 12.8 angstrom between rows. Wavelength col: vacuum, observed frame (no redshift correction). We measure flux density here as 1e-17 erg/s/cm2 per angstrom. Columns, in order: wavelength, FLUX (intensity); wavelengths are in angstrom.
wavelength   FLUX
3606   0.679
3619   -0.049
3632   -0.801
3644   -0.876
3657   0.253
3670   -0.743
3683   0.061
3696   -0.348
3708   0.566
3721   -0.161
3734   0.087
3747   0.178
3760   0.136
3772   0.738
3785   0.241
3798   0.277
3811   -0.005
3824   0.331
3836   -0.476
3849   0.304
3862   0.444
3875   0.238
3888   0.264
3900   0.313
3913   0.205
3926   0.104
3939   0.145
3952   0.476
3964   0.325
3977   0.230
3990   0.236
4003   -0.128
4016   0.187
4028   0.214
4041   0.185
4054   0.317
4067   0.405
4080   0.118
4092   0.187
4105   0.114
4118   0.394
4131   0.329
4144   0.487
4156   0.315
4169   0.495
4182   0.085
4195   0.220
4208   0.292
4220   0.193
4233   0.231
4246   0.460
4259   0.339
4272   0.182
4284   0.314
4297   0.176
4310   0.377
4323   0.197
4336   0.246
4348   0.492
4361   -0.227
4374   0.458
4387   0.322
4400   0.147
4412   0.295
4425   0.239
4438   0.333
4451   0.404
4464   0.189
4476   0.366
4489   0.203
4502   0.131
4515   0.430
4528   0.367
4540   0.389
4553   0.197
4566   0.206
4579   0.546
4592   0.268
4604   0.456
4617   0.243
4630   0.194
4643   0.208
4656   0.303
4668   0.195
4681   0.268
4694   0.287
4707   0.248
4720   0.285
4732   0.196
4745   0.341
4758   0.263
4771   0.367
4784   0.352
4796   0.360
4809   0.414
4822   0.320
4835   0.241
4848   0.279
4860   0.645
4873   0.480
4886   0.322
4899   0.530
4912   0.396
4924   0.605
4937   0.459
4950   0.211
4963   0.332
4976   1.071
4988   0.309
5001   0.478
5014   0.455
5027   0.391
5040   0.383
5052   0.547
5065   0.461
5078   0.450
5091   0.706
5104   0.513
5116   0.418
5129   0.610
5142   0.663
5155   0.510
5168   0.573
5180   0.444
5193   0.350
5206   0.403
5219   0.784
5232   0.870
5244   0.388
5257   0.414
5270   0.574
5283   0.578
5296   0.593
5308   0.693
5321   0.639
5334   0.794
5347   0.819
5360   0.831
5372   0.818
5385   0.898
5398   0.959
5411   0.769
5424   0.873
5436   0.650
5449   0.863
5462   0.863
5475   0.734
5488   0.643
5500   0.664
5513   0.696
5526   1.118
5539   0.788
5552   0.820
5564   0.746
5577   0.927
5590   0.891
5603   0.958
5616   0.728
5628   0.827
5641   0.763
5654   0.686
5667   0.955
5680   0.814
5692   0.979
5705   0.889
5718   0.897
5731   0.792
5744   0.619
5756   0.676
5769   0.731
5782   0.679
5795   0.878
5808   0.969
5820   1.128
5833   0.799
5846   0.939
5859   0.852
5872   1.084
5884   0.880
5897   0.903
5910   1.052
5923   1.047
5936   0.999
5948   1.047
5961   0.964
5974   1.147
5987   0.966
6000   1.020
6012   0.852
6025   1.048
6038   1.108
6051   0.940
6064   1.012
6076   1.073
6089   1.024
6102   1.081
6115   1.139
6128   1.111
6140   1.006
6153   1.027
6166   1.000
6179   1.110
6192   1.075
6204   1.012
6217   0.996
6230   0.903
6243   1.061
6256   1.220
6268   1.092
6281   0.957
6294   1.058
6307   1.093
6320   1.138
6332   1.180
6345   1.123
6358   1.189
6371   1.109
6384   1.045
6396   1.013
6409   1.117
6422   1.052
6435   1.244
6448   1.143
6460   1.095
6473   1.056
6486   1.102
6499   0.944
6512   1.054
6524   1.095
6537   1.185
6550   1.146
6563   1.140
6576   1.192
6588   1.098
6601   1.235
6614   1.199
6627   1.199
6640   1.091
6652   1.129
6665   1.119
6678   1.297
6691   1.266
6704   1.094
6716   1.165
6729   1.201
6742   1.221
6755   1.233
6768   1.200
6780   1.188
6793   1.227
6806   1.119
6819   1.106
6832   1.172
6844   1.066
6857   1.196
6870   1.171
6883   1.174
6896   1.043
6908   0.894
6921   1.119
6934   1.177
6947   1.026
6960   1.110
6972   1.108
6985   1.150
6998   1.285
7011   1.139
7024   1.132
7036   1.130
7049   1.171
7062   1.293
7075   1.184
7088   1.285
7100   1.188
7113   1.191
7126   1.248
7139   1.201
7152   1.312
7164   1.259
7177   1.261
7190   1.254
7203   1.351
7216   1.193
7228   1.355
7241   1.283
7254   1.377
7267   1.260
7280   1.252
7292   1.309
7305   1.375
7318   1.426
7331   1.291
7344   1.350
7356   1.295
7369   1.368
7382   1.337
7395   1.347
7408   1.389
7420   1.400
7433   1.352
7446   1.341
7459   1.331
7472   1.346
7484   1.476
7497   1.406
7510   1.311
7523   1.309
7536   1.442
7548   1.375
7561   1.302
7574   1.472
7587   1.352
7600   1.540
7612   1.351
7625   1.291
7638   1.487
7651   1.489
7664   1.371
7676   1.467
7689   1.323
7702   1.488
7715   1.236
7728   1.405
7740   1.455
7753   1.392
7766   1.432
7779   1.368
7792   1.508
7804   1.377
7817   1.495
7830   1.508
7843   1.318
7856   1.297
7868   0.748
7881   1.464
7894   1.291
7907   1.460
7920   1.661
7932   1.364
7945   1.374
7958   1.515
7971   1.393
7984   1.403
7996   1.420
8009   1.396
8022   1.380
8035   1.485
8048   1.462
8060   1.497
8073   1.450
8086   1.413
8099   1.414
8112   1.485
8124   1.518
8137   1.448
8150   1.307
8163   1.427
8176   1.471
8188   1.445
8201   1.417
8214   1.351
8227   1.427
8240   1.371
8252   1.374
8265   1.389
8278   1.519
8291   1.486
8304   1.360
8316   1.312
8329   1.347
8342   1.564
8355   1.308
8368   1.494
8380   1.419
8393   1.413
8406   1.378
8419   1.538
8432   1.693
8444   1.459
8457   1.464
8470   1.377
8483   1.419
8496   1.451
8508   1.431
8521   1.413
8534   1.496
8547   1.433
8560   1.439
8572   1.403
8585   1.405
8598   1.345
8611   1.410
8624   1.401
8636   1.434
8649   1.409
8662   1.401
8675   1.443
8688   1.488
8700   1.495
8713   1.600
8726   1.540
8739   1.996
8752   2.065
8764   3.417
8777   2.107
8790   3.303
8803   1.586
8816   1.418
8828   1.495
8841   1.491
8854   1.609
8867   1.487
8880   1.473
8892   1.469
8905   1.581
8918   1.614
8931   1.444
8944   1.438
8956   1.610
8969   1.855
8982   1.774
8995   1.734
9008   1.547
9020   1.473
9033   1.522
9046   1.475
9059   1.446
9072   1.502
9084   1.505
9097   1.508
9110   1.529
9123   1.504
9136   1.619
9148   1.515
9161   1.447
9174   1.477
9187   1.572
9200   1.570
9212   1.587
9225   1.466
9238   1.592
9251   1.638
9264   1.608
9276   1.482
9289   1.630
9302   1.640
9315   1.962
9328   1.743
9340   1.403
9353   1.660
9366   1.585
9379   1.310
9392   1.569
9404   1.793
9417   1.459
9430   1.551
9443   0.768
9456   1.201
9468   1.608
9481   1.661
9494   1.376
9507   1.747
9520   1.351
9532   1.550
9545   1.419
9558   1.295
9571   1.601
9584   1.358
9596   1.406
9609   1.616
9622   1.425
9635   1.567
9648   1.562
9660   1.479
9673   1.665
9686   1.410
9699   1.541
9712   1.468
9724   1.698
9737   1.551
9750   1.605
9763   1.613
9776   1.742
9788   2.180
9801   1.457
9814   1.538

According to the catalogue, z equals 0.33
